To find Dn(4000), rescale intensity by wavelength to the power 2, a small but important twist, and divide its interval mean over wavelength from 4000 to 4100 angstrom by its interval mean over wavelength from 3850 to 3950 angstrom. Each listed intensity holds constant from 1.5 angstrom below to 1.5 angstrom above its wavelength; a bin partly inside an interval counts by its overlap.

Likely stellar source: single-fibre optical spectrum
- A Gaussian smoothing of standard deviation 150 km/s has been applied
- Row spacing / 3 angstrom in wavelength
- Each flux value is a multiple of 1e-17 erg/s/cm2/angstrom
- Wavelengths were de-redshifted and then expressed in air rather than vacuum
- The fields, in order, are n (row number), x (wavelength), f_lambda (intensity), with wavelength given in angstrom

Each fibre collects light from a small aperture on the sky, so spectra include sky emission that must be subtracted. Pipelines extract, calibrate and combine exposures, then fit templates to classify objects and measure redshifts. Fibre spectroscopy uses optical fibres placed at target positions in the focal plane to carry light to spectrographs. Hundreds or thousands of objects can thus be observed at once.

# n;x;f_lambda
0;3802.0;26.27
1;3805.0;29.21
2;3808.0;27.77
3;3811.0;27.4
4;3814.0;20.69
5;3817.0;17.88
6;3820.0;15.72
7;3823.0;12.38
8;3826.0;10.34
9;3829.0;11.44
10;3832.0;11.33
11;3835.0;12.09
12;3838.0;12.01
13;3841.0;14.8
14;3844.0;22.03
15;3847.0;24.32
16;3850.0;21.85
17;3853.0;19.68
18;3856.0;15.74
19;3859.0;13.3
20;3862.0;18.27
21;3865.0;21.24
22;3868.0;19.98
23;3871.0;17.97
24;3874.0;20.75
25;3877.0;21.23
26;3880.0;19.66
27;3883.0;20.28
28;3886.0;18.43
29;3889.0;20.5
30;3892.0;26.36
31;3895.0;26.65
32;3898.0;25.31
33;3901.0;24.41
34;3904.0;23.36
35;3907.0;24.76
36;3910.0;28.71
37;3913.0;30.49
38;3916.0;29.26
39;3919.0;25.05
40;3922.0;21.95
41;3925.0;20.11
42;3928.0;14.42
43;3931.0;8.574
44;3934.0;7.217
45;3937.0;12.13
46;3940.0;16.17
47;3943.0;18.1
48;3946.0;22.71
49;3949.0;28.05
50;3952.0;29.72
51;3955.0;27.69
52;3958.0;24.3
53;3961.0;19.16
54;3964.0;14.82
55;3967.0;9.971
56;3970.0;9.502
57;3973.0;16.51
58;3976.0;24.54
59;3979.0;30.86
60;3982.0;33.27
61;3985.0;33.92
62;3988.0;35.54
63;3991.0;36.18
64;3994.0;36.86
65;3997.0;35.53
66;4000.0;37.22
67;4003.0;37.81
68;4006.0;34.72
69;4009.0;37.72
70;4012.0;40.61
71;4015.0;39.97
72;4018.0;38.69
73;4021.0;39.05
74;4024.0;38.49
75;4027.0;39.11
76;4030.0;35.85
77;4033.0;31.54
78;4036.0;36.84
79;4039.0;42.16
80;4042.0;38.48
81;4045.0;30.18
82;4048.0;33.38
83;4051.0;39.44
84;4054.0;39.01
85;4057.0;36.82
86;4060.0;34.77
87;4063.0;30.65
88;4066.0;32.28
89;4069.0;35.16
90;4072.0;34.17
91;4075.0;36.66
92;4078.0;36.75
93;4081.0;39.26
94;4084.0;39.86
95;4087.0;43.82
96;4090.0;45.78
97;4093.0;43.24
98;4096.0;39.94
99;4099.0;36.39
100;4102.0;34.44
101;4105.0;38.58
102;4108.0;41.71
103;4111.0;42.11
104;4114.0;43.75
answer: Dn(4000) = 2.0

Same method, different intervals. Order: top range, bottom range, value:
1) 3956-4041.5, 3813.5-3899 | 1.88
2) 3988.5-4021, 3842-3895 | 1.99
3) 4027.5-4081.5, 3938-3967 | 1.75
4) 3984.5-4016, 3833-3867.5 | 2.25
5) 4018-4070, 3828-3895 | 2.13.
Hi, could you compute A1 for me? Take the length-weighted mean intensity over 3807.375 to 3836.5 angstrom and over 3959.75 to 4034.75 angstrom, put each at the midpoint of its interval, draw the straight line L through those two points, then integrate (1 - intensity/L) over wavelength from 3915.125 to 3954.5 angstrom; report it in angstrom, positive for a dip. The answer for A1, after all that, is 9.9 angstrom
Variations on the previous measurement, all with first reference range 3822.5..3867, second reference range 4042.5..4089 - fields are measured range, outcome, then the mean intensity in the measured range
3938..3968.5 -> 5.9 angstrom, 20.9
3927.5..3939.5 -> 6.7 angstrom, 10.7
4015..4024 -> -1.9 angstrom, 39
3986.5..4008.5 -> -4.6 angstrom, 36.3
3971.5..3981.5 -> 1.2 angstrom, 24.9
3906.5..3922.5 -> -3.3 angstrom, 27.1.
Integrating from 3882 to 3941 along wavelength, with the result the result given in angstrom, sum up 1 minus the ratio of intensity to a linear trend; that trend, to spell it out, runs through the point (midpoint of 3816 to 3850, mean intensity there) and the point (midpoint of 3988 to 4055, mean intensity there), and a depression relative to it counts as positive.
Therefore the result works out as 6.5 angstrom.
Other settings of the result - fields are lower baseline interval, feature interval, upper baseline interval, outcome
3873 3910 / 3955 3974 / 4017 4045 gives 8.6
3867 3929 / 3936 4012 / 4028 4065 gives 7.6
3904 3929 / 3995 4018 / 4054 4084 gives -4.9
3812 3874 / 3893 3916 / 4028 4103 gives -4.1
